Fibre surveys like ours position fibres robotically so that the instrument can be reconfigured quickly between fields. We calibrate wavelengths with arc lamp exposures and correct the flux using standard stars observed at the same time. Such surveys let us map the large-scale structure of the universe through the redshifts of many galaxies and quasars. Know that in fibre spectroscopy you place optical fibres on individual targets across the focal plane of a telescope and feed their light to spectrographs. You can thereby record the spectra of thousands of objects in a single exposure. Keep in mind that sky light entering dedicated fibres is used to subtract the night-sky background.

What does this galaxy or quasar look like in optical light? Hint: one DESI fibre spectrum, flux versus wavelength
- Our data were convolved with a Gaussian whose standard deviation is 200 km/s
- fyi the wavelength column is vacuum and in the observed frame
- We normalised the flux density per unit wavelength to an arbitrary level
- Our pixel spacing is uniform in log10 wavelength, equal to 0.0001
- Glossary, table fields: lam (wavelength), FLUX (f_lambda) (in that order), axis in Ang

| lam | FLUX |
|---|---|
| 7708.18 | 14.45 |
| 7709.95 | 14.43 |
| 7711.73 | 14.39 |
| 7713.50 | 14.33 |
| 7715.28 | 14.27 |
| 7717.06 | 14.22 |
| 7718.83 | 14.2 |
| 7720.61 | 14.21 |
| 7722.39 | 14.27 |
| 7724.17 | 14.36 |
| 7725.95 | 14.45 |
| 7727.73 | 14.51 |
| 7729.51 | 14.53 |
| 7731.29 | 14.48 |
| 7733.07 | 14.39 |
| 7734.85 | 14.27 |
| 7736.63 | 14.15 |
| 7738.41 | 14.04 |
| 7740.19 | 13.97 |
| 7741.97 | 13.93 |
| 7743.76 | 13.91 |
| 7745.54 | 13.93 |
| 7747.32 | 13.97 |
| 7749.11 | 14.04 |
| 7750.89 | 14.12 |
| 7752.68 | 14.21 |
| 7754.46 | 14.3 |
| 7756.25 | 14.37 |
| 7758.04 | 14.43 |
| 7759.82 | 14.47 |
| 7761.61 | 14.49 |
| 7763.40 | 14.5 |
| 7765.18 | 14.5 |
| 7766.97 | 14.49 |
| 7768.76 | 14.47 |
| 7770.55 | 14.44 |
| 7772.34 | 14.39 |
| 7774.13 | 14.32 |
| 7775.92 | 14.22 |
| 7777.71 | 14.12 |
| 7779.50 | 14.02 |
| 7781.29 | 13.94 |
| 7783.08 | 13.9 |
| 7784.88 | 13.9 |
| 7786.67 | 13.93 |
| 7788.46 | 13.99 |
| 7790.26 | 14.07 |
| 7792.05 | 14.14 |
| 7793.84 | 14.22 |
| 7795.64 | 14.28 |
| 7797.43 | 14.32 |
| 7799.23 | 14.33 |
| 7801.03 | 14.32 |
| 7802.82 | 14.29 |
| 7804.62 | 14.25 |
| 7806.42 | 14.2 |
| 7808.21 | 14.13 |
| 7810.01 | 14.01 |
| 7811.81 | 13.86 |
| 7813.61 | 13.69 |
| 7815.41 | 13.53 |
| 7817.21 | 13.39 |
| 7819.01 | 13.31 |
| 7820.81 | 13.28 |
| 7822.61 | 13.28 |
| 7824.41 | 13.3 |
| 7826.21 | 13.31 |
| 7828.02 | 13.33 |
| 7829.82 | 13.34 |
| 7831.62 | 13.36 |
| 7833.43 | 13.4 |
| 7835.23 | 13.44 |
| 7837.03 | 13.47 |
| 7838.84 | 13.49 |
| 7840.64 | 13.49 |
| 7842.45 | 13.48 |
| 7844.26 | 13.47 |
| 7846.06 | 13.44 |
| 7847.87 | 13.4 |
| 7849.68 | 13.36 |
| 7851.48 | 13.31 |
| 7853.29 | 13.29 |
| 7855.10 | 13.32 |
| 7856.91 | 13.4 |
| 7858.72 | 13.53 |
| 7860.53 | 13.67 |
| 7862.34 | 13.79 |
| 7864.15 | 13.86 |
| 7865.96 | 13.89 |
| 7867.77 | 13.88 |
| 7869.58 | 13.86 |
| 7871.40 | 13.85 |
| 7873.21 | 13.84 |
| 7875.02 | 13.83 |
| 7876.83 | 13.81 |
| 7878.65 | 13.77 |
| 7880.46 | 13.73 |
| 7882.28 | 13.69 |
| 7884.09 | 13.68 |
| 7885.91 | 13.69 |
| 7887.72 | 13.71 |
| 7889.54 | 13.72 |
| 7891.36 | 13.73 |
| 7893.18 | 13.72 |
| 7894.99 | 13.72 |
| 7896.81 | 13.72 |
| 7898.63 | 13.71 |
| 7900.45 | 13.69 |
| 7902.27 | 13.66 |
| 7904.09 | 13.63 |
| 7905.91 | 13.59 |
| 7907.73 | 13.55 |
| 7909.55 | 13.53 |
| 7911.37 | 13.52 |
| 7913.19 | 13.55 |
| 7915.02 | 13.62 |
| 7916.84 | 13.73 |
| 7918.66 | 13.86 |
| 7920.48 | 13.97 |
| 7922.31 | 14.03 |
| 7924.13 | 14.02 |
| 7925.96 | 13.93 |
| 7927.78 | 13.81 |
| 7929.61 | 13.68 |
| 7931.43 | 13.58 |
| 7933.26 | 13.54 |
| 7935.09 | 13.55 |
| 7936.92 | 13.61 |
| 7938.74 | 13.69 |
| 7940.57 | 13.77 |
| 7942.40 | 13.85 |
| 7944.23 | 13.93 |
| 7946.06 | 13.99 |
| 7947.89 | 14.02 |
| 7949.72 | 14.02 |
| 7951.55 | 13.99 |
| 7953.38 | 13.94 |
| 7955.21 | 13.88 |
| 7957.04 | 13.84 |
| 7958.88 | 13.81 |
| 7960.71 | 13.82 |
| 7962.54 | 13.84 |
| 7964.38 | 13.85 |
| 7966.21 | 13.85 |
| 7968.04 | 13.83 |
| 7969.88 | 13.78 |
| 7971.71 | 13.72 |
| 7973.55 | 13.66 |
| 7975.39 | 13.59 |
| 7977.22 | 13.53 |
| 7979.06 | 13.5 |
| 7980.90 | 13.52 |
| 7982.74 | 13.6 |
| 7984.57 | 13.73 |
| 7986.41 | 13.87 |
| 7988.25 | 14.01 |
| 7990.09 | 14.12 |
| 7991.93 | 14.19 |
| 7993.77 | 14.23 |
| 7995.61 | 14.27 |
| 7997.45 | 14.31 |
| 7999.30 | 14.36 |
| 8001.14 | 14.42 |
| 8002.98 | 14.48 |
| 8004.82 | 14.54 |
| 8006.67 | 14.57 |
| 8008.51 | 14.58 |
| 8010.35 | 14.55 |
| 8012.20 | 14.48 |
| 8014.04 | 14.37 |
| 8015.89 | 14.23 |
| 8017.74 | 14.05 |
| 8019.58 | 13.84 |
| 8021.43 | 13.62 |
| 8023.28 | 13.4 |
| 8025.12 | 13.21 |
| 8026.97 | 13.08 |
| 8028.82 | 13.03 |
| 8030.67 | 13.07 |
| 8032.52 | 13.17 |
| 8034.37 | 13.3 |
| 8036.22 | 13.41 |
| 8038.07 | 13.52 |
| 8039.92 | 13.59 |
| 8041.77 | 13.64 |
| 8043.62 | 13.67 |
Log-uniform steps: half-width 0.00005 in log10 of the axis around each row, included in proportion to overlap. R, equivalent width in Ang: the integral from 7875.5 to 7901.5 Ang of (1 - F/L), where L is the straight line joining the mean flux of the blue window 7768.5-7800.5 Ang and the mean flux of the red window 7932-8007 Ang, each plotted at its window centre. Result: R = 0.6 Ang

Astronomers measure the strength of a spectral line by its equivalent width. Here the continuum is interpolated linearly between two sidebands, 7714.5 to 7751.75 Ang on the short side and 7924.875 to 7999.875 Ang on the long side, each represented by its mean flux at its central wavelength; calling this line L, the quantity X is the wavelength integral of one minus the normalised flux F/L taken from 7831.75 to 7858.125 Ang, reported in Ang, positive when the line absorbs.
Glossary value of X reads 1.16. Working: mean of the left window 14.2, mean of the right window 13.8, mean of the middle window 13.4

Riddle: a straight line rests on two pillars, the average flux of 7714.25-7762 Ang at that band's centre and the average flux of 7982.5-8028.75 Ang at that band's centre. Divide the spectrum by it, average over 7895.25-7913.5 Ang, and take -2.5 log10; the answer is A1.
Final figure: 0.04 mag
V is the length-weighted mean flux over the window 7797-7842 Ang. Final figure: 13.7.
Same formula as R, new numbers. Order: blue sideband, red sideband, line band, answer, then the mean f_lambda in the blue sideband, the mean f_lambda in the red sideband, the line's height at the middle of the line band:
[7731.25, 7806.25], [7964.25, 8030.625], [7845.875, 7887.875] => 1.3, 14.2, 13.9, 14.1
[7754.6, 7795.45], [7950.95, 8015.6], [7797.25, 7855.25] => 2.4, 14.2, 14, 14.2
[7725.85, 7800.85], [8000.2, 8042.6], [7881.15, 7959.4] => 1.3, 14.2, 13.8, 14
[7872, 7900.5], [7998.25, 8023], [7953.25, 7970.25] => 0.3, 13.7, 14.3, 14.1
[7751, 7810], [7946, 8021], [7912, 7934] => 0.5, 14.2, 14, 14.1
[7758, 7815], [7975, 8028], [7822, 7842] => 1.1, 14.2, 14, 14.2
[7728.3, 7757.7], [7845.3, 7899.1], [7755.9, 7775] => -0.5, 14.2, 13.7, 14.1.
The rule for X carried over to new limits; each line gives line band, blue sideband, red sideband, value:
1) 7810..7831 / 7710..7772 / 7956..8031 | 1.1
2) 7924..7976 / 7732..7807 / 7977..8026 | 1.1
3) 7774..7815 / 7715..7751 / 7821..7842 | -1.2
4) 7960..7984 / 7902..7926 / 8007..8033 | 0.1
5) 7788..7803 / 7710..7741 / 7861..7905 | -0.2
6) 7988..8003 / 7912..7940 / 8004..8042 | -0.5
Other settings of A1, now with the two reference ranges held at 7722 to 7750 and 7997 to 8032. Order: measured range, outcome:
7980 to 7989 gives 0.02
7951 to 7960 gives 0.01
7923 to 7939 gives 0.03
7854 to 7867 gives 0.04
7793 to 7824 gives 0.02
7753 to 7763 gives -0.02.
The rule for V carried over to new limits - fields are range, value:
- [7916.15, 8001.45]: 13.9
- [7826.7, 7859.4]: 13.4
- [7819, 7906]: 13.6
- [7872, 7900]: 13.7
